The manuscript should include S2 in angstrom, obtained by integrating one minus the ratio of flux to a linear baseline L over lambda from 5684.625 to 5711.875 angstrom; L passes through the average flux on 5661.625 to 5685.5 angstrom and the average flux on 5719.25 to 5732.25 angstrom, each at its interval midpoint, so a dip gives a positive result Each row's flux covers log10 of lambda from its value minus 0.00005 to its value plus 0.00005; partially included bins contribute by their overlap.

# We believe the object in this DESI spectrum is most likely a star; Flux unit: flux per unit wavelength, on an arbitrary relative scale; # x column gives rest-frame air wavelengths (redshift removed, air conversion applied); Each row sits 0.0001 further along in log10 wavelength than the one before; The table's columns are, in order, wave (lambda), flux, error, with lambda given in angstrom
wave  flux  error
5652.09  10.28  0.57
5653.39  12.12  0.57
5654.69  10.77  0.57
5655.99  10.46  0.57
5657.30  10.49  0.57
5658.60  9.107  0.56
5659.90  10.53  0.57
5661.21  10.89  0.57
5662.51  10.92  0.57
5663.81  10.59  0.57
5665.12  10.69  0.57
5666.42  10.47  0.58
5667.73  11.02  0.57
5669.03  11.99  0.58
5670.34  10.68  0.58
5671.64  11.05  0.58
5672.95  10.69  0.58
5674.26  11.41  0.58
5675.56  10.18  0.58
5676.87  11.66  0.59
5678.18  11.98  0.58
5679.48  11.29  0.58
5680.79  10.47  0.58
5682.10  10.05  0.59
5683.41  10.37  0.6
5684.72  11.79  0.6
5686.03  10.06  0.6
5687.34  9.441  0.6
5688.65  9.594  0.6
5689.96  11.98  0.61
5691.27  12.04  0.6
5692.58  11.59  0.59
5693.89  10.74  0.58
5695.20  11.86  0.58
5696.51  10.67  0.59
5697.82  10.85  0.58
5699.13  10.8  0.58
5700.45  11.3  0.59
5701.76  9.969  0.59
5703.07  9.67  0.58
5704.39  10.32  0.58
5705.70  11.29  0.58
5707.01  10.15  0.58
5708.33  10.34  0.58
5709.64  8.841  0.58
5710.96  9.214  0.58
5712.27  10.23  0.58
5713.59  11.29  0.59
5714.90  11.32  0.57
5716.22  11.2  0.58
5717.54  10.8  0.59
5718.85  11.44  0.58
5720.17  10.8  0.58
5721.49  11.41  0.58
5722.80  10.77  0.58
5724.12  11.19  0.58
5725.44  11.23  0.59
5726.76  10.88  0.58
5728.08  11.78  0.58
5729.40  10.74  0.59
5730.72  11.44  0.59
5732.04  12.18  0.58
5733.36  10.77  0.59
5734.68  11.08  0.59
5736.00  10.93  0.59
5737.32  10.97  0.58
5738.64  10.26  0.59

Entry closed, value 1.2 angstrom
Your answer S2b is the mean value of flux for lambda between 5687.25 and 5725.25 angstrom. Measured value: 10.8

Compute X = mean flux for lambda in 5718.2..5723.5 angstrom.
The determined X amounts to 11.1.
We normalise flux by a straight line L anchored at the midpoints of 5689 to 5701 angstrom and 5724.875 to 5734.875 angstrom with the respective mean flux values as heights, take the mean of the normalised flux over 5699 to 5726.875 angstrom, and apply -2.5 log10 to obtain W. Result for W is 0.06 mag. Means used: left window 11.3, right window 11.3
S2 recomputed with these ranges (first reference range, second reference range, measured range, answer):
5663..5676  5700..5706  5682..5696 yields -0.4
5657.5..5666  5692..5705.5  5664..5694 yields -0.9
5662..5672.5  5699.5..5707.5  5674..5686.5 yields -0.2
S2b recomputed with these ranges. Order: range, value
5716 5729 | 11.1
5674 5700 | 10.9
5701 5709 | 10.3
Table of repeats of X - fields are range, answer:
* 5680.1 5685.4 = 10.7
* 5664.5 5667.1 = 10.6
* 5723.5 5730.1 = 11.2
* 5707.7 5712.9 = 9.66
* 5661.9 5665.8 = 10.7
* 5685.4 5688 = 9.74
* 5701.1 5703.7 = 9.85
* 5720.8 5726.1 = 11.1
